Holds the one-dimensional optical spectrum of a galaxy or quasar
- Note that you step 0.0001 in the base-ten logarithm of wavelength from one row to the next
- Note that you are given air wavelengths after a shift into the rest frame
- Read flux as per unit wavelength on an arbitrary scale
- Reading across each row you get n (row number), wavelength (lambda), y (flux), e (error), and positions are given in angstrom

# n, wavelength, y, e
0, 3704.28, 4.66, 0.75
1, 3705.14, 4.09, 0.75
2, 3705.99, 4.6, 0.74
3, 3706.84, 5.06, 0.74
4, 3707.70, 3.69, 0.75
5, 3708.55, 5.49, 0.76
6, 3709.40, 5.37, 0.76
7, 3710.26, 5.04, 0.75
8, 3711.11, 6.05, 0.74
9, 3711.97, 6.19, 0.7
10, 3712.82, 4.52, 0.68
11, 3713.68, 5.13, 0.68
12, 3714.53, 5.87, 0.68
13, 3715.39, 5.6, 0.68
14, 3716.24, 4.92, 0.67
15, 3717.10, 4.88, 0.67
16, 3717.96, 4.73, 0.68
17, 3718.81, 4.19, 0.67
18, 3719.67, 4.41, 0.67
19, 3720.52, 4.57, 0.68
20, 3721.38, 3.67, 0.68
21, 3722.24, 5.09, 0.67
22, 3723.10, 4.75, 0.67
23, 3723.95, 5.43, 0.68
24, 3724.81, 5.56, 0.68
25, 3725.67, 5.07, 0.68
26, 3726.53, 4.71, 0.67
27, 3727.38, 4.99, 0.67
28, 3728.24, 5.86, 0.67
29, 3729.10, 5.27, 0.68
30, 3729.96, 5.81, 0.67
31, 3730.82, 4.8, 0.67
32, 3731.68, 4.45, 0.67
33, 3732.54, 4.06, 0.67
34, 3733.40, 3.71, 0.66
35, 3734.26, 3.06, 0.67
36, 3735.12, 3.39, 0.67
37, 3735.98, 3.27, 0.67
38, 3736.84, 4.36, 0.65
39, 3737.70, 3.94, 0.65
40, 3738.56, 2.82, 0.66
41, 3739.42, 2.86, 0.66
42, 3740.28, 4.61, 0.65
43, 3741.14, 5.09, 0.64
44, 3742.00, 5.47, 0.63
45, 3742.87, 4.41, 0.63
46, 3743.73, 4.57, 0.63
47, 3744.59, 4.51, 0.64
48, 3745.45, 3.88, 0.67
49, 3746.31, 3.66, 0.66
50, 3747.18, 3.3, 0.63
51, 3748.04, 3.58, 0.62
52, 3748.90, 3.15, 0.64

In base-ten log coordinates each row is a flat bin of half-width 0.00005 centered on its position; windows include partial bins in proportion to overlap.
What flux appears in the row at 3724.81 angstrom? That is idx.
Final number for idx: 5.56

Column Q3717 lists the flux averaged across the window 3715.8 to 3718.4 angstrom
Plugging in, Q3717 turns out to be 4.85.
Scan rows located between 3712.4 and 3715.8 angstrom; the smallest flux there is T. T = 4.52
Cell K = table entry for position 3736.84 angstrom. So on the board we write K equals 4.36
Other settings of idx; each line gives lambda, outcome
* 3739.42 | 2.86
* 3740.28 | 4.61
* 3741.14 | 5.09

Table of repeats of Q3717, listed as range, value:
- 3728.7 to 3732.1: 5.08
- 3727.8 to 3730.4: 5.63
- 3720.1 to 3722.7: 4.43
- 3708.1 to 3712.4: 5.62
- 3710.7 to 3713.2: 5.6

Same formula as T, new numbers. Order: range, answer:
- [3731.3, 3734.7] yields 3.06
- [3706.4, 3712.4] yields 3.69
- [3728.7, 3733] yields 4.06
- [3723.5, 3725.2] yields 5.43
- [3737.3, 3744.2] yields 2.82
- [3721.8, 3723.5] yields 4.75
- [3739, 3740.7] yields 2.86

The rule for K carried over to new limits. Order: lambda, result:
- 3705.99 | 4.6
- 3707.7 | 3.69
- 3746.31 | 3.66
